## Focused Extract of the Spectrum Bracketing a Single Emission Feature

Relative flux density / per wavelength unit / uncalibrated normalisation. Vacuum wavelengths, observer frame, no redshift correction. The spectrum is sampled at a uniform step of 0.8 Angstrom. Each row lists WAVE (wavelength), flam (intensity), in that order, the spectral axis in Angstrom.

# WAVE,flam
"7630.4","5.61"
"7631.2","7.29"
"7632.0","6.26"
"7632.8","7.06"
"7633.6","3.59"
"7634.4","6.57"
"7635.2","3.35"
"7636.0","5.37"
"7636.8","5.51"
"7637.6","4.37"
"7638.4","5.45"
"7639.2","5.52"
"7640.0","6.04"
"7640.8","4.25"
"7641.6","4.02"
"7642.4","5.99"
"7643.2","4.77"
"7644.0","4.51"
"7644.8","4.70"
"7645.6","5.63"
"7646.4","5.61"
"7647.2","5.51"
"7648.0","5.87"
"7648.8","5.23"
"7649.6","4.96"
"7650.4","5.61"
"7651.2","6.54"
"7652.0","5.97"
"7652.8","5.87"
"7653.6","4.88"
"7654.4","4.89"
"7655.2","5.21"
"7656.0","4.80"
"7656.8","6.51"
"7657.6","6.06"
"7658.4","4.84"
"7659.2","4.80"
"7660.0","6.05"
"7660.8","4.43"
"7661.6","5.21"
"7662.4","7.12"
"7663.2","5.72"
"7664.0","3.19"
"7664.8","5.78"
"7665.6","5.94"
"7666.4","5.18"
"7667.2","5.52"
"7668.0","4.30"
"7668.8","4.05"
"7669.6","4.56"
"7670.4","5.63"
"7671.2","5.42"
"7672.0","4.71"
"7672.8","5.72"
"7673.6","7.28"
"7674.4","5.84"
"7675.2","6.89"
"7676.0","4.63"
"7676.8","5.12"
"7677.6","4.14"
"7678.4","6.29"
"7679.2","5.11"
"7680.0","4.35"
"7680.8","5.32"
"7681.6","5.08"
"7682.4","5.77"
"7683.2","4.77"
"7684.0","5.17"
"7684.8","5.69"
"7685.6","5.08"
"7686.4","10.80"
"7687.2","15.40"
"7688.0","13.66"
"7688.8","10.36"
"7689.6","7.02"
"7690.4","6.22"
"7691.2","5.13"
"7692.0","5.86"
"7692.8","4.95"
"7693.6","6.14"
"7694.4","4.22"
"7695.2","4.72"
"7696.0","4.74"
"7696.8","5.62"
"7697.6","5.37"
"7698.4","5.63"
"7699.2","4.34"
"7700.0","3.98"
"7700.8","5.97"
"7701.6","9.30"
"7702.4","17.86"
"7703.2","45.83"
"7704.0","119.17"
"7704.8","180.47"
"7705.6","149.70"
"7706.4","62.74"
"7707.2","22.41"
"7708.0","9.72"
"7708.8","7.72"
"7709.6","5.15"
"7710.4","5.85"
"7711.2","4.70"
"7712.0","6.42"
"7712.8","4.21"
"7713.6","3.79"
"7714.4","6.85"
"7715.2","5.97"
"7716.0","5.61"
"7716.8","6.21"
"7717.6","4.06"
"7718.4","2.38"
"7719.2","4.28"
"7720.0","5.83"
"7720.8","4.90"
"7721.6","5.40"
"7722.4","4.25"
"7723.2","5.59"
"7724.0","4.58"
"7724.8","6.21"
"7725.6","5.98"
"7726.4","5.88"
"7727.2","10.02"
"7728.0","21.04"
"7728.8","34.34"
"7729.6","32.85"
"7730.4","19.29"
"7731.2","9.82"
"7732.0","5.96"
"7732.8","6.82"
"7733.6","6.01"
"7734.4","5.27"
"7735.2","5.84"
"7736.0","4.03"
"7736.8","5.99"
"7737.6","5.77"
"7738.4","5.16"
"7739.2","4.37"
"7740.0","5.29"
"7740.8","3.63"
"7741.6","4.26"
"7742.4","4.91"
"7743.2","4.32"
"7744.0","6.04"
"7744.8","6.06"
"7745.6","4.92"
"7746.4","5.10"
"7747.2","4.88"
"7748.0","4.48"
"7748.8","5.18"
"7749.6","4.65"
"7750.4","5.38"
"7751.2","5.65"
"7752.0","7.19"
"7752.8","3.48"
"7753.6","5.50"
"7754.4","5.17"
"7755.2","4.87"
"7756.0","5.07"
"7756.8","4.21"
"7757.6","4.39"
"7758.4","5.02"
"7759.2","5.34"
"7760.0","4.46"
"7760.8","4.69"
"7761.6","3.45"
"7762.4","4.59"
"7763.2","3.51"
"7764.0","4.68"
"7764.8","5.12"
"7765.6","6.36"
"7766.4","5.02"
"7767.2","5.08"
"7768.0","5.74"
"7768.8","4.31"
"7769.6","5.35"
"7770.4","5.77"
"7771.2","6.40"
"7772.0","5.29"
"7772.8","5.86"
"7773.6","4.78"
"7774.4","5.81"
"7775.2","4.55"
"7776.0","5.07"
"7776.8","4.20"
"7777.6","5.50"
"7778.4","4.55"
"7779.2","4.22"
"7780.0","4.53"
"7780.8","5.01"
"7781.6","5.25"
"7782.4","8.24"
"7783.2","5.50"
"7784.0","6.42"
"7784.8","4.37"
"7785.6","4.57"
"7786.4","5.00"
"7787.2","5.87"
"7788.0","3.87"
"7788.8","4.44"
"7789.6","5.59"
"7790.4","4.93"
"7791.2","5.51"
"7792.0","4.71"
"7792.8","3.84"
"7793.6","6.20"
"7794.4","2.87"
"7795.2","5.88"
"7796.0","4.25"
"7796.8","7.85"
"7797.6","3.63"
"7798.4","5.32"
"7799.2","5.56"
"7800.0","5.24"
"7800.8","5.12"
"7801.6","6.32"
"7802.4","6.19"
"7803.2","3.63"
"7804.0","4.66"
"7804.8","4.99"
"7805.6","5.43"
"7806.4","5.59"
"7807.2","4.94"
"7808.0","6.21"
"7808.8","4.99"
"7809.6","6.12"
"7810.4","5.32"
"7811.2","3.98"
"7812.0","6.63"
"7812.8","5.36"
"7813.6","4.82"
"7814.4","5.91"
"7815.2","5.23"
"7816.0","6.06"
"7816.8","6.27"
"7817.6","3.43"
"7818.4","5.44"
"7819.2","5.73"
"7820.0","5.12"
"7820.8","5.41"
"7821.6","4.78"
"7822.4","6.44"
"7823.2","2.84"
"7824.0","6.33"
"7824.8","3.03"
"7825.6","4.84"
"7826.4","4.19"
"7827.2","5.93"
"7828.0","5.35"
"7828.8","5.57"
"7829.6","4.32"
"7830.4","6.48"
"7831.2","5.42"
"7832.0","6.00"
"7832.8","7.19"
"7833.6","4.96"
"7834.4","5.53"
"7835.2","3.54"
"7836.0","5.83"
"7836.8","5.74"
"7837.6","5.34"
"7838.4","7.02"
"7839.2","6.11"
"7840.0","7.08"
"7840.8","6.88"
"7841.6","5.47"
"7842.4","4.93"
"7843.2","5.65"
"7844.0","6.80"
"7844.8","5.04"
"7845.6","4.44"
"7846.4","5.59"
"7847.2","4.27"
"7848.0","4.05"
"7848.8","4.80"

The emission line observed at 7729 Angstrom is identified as [N II]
